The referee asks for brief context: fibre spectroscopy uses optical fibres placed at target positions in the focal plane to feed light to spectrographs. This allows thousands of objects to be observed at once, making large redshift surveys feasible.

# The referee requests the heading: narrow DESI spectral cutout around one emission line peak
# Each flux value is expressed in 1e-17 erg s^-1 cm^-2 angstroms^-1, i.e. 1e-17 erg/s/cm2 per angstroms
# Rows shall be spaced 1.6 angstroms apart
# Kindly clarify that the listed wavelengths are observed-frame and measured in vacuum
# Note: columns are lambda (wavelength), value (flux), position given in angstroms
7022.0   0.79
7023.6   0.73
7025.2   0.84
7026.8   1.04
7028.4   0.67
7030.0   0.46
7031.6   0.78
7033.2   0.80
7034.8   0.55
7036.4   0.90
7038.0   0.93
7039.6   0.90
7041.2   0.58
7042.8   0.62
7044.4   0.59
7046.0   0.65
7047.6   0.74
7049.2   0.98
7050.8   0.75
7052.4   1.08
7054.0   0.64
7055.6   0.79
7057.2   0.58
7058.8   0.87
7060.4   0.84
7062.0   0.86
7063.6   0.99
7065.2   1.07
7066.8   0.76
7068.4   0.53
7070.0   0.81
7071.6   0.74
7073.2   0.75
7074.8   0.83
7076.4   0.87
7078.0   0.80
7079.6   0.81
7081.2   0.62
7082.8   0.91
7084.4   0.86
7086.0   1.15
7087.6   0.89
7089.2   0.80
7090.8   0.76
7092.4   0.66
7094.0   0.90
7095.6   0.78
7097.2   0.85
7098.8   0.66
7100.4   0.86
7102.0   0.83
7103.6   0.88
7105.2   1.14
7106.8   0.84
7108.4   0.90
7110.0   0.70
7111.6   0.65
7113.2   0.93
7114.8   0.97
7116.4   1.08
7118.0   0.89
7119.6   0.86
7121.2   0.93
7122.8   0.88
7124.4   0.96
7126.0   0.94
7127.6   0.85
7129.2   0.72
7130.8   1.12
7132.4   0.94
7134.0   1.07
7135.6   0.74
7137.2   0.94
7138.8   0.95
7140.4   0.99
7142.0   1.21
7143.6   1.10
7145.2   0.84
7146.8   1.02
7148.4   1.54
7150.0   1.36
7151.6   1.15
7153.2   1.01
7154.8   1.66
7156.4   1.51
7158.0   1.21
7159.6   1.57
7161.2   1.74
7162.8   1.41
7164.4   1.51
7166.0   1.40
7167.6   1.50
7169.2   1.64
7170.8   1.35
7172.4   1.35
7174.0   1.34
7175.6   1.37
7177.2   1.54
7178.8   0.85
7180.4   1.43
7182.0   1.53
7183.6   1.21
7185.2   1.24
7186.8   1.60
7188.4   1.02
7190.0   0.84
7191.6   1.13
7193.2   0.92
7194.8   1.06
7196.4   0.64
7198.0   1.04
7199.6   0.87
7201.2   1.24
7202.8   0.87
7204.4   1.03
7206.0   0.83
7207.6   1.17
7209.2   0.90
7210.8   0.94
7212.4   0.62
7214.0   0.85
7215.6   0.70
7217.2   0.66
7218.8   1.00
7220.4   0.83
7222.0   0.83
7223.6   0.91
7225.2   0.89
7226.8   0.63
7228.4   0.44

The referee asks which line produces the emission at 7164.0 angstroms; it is Mg II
